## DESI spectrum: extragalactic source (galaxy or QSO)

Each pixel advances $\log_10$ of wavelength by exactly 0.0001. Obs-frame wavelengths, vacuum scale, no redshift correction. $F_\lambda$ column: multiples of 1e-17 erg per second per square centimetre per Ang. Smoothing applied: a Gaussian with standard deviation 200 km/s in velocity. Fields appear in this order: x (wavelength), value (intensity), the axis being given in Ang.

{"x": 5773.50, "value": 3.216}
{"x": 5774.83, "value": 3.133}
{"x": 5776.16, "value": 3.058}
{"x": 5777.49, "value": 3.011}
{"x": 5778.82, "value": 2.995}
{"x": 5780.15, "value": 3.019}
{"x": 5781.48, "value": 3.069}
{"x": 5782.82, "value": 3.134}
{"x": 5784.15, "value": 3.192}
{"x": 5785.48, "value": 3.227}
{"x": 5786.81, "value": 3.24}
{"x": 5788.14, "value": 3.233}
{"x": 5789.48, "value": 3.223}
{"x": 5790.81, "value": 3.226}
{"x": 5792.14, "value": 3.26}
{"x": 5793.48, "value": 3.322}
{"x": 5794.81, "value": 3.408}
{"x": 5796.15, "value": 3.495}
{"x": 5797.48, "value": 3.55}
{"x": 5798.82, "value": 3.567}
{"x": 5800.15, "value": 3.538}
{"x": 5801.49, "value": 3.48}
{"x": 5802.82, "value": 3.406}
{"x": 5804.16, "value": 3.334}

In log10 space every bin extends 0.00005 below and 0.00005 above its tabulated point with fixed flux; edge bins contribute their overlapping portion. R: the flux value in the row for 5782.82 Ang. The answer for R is 3.134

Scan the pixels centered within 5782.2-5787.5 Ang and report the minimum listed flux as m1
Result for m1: 3.134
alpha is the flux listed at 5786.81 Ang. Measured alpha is 3.24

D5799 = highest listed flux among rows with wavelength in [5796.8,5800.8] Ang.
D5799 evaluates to 3.567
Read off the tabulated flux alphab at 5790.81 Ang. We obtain 3.226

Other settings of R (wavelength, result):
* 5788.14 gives 3.233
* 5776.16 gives 3.058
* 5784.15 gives 3.192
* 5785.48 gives 3.227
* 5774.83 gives 3.133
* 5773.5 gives 3.216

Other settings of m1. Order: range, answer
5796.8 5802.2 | 3.48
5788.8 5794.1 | 3.223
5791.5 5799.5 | 3.26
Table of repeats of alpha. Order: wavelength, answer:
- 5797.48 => 3.55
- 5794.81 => 3.408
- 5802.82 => 3.406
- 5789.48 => 3.223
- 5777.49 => 3.011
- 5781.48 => 3.069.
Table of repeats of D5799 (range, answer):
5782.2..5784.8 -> 3.192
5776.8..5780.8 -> 3.019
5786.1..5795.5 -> 3.408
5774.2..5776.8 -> 3.133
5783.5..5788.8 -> 3.24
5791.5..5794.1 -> 3.322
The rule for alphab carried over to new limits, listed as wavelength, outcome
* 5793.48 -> 3.322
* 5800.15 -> 3.538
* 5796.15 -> 3.495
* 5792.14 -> 3.26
